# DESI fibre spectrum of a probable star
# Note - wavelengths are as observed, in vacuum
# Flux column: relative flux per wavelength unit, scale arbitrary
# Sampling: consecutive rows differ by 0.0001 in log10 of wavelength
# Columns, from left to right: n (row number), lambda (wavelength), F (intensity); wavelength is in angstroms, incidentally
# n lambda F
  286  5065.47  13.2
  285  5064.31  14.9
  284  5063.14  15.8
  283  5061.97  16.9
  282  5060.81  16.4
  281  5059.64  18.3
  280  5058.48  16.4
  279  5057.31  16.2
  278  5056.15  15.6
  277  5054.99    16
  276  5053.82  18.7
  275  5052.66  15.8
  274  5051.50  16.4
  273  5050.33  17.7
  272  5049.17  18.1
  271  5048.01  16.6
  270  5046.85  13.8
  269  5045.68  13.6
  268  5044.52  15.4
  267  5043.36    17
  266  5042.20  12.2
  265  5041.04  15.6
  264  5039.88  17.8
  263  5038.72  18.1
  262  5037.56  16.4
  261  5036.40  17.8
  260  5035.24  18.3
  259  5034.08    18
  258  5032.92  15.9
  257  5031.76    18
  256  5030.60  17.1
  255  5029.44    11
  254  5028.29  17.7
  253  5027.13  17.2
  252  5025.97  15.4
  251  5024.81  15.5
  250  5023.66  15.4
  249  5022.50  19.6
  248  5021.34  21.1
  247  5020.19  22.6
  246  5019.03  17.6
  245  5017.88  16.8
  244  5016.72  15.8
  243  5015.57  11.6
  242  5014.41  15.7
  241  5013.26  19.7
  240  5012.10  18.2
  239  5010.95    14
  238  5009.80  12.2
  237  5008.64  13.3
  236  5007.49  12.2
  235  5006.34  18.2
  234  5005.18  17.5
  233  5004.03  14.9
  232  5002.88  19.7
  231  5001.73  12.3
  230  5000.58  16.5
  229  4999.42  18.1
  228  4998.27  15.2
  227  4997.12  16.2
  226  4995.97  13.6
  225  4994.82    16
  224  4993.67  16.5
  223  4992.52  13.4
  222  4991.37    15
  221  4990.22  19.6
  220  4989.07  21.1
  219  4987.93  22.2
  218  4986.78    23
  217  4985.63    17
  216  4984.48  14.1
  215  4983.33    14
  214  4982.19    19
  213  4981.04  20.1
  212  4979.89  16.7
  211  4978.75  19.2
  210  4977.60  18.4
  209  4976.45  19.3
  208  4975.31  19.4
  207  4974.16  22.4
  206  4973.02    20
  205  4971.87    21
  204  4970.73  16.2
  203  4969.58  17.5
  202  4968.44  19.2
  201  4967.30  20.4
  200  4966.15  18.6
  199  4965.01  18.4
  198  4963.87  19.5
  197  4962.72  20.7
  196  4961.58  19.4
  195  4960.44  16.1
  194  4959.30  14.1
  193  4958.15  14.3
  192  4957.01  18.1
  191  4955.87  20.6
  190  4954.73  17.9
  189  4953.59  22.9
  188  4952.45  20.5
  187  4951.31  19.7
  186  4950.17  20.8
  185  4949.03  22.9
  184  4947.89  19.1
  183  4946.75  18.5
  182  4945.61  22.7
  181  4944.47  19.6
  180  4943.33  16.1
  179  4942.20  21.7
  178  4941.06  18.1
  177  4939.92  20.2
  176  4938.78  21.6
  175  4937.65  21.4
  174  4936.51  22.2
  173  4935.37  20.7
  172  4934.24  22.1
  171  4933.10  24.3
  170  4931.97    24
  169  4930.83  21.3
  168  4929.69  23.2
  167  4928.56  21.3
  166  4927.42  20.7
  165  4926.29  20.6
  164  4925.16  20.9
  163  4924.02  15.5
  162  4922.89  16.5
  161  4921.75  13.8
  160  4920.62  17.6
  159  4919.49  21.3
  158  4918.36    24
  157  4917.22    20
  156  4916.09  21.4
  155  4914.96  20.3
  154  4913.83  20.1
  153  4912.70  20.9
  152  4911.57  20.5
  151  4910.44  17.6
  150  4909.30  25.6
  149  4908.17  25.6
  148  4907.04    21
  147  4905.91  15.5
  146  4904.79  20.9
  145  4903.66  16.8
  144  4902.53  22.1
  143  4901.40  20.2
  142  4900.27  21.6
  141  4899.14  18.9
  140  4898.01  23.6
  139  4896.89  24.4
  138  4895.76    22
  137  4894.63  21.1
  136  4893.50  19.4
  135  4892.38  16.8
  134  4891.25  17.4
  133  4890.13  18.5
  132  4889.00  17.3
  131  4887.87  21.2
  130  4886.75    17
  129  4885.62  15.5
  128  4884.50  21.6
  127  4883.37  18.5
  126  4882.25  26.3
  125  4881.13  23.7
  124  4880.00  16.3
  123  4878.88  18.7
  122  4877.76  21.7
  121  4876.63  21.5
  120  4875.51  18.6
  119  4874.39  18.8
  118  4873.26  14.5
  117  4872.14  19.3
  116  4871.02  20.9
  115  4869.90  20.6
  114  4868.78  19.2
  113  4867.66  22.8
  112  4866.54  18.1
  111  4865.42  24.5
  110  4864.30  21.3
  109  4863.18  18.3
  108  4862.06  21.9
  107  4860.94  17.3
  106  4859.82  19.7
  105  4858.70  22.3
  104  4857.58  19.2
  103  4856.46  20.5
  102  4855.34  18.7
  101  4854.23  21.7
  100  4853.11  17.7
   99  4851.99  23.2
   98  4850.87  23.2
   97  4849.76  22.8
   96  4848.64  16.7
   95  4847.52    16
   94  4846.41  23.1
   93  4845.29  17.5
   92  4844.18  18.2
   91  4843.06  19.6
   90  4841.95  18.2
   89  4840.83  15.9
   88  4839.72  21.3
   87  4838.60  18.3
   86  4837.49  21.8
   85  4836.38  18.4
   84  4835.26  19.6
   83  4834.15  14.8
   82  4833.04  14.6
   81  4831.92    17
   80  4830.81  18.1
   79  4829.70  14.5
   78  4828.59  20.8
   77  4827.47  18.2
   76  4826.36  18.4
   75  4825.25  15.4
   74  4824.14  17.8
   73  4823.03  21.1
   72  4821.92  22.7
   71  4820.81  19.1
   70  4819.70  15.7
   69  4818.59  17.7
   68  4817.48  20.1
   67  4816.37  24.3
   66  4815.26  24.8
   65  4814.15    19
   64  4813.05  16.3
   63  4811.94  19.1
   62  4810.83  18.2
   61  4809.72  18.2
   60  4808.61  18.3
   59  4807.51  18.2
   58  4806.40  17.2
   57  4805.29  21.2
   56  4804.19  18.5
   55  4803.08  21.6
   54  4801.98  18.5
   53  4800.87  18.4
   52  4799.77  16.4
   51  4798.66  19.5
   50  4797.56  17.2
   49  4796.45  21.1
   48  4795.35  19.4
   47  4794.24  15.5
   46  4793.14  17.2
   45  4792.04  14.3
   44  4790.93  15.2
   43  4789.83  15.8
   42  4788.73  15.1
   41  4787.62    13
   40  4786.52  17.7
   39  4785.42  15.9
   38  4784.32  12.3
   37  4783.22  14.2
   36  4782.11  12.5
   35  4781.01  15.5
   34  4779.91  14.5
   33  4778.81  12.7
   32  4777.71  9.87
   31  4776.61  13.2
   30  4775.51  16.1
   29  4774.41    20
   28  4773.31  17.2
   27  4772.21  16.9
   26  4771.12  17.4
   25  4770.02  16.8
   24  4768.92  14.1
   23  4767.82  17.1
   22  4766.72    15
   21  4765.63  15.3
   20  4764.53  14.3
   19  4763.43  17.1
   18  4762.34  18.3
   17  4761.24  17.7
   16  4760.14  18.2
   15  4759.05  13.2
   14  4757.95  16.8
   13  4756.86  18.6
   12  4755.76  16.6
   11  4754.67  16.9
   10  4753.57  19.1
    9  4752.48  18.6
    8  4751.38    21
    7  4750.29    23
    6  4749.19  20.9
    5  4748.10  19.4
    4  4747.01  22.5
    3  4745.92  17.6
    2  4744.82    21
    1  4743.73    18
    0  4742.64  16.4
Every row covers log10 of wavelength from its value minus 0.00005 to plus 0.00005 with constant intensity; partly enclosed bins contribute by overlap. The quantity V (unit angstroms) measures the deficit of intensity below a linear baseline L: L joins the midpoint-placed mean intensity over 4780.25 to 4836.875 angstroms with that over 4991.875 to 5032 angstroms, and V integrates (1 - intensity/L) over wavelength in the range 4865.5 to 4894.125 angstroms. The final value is -3.8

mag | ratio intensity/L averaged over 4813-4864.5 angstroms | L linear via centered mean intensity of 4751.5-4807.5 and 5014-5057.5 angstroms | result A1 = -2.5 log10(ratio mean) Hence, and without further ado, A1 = -0.163 mag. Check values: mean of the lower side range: 16.5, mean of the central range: 19.2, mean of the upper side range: 16.6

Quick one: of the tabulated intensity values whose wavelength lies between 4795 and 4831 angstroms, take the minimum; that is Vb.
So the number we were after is 14.5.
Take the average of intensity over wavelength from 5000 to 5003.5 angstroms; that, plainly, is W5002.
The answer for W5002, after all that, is 16.2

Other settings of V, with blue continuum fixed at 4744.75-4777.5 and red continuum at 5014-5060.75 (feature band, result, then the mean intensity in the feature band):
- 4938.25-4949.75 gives -2.1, 20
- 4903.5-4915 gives -2.4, 20.6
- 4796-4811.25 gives -1.2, 18.7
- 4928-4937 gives -2.9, 22.4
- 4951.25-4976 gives -3.1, 18.9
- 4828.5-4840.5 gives -0.5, 18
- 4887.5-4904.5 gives -3.0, 20.1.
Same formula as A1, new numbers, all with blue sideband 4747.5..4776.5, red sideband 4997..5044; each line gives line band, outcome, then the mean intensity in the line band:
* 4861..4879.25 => -0.173 mag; 20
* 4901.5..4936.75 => -0.218 mag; 20.6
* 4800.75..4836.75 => -0.086 mag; 18.7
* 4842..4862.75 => -0.165 mag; 19.9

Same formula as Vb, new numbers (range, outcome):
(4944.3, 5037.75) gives 11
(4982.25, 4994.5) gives 13.4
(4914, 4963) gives 13.8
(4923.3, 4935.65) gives 15.5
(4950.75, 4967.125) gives 14.1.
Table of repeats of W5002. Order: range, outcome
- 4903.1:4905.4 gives 18.8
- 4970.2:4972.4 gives 18.6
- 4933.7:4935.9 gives 21.5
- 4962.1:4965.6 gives 19.5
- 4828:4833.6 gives 17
